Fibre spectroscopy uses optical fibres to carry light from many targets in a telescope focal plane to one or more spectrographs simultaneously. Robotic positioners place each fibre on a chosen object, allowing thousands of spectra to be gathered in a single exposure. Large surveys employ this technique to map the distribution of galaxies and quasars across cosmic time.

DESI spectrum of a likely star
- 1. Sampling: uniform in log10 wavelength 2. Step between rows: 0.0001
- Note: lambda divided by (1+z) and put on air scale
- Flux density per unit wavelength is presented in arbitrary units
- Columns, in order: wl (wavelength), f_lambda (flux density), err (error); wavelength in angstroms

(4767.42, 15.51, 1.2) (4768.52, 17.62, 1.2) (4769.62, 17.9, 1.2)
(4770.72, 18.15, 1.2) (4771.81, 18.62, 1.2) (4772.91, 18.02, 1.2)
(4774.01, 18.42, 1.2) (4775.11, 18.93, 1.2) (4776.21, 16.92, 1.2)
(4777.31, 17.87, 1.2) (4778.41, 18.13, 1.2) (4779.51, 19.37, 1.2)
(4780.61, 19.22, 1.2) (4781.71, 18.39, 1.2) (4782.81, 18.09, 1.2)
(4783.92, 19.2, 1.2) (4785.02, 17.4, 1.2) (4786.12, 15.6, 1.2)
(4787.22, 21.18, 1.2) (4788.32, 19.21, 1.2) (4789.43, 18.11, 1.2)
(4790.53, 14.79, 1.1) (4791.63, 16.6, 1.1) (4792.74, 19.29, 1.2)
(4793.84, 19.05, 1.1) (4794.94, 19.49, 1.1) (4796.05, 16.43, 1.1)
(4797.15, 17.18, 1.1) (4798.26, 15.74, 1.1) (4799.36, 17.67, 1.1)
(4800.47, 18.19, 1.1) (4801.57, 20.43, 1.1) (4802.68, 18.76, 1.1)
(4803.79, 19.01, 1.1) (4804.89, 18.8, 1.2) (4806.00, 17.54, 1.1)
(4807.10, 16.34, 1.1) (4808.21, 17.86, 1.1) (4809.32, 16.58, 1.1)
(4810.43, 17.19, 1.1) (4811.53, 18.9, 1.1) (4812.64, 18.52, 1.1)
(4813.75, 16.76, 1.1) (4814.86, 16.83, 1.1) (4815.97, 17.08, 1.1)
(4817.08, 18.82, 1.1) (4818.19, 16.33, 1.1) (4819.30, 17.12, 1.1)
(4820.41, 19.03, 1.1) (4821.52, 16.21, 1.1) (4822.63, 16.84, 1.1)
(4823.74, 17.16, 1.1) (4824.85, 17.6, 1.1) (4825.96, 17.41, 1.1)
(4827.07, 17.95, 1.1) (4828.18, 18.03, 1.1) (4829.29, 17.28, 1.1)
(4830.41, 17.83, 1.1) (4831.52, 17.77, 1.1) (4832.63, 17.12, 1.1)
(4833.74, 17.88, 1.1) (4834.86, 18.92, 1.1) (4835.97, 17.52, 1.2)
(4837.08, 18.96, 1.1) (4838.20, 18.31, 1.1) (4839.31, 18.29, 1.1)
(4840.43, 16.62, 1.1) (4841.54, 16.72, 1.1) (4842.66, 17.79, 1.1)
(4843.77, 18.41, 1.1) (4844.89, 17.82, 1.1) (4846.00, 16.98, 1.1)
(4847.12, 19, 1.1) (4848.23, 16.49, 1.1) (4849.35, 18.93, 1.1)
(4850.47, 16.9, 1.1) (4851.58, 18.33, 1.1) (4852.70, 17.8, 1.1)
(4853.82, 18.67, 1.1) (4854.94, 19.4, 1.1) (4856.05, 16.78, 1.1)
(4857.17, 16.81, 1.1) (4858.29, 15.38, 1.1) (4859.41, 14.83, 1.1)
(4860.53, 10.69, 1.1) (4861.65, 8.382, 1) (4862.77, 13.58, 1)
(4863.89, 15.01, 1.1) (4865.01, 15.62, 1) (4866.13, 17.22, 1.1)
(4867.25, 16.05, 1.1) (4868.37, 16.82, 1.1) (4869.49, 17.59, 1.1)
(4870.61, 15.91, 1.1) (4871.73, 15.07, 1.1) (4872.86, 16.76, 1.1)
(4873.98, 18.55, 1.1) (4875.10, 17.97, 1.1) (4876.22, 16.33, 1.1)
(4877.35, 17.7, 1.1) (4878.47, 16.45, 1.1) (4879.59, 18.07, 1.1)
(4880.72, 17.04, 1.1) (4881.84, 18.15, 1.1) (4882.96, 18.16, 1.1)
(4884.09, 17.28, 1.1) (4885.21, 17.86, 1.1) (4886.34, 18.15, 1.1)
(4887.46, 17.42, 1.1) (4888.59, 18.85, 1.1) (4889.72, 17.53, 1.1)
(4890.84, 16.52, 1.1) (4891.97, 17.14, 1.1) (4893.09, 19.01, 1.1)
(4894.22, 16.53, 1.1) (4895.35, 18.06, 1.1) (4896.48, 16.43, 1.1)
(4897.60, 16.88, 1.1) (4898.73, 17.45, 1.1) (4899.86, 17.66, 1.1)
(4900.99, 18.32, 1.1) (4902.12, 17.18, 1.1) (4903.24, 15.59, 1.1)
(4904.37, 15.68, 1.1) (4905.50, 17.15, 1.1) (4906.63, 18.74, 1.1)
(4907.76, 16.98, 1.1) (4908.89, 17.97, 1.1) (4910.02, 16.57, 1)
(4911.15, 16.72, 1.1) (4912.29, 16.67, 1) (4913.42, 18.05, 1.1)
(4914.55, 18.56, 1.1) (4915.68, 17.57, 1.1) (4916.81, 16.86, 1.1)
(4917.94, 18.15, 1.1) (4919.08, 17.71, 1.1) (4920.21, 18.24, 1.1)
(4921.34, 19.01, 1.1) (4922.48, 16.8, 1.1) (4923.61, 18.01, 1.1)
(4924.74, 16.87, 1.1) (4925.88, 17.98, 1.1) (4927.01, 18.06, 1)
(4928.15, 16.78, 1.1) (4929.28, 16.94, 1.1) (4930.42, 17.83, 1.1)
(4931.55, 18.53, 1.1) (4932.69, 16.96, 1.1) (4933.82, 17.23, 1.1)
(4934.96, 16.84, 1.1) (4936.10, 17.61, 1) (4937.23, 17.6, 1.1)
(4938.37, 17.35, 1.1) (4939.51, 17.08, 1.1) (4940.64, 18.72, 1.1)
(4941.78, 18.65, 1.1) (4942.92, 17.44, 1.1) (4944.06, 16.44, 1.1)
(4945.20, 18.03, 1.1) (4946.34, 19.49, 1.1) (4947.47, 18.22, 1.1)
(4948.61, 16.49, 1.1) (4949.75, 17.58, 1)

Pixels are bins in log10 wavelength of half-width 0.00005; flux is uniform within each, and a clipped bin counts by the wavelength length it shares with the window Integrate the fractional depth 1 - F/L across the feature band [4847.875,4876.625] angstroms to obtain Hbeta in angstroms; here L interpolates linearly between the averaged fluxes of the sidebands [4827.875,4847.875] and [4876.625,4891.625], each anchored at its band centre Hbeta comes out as 2.4 angstroms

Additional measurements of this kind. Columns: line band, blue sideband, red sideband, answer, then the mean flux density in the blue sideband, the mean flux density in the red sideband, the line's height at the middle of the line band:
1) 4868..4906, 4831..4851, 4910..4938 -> 0.8 angstroms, 17.8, 17.5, 17.7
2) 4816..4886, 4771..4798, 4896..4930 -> 2.7 angstroms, 18.1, 17.4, 17.7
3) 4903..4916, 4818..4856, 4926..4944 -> 0.3 angstroms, 17.8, 17.6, 17.6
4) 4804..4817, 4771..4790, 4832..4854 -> 0.4 angstroms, 18.4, 17.9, 18.1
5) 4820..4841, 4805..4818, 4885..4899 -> -0.3 angstroms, 17.5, 17.5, 17.5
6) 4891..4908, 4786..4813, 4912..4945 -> 0.4 angstroms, 18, 17.6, 17.7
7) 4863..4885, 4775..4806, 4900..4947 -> 1.1 angstroms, 18.2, 17.5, 17.8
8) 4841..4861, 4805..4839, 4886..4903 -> 0.5 angstroms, 17.6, 17.5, 17.6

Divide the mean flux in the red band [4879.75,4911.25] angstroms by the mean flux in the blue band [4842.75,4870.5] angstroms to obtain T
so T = 1.1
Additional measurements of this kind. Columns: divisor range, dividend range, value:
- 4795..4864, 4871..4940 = 1.01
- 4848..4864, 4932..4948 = 1.12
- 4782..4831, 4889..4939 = 0.98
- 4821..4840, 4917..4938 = 0.99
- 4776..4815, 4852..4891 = 0.92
